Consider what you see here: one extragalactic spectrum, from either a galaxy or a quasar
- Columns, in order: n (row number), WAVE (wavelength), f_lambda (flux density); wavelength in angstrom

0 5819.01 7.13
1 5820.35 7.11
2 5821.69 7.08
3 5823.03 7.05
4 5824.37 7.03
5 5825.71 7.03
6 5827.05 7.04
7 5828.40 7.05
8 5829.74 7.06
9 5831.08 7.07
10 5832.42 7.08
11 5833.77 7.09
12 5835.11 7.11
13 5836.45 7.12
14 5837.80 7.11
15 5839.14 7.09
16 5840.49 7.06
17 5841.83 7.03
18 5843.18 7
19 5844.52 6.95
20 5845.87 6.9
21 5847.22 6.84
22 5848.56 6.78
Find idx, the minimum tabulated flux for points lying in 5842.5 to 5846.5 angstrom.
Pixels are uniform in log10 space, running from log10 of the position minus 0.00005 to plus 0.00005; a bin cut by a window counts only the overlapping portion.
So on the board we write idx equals 6.9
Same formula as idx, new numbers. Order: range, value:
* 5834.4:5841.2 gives 7.06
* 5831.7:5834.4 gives 7.08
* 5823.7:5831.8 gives 7.03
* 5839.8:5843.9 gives 7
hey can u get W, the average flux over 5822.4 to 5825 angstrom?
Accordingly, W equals 7.04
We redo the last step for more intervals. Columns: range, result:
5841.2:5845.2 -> 6.99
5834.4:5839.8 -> 7.11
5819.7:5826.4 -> 7.06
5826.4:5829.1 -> 7.03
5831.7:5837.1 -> 7.1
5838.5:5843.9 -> 7.04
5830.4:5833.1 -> 7.07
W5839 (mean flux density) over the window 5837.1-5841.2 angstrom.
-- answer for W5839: 7.08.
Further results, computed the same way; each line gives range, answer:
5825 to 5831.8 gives 7.05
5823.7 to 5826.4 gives 7.04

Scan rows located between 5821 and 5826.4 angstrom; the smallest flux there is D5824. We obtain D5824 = 7.03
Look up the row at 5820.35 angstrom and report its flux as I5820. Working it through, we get 7.11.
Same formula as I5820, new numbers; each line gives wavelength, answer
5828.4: 7.05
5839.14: 7.09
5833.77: 7.09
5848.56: 6.78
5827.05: 7.04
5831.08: 7.07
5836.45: 7.12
